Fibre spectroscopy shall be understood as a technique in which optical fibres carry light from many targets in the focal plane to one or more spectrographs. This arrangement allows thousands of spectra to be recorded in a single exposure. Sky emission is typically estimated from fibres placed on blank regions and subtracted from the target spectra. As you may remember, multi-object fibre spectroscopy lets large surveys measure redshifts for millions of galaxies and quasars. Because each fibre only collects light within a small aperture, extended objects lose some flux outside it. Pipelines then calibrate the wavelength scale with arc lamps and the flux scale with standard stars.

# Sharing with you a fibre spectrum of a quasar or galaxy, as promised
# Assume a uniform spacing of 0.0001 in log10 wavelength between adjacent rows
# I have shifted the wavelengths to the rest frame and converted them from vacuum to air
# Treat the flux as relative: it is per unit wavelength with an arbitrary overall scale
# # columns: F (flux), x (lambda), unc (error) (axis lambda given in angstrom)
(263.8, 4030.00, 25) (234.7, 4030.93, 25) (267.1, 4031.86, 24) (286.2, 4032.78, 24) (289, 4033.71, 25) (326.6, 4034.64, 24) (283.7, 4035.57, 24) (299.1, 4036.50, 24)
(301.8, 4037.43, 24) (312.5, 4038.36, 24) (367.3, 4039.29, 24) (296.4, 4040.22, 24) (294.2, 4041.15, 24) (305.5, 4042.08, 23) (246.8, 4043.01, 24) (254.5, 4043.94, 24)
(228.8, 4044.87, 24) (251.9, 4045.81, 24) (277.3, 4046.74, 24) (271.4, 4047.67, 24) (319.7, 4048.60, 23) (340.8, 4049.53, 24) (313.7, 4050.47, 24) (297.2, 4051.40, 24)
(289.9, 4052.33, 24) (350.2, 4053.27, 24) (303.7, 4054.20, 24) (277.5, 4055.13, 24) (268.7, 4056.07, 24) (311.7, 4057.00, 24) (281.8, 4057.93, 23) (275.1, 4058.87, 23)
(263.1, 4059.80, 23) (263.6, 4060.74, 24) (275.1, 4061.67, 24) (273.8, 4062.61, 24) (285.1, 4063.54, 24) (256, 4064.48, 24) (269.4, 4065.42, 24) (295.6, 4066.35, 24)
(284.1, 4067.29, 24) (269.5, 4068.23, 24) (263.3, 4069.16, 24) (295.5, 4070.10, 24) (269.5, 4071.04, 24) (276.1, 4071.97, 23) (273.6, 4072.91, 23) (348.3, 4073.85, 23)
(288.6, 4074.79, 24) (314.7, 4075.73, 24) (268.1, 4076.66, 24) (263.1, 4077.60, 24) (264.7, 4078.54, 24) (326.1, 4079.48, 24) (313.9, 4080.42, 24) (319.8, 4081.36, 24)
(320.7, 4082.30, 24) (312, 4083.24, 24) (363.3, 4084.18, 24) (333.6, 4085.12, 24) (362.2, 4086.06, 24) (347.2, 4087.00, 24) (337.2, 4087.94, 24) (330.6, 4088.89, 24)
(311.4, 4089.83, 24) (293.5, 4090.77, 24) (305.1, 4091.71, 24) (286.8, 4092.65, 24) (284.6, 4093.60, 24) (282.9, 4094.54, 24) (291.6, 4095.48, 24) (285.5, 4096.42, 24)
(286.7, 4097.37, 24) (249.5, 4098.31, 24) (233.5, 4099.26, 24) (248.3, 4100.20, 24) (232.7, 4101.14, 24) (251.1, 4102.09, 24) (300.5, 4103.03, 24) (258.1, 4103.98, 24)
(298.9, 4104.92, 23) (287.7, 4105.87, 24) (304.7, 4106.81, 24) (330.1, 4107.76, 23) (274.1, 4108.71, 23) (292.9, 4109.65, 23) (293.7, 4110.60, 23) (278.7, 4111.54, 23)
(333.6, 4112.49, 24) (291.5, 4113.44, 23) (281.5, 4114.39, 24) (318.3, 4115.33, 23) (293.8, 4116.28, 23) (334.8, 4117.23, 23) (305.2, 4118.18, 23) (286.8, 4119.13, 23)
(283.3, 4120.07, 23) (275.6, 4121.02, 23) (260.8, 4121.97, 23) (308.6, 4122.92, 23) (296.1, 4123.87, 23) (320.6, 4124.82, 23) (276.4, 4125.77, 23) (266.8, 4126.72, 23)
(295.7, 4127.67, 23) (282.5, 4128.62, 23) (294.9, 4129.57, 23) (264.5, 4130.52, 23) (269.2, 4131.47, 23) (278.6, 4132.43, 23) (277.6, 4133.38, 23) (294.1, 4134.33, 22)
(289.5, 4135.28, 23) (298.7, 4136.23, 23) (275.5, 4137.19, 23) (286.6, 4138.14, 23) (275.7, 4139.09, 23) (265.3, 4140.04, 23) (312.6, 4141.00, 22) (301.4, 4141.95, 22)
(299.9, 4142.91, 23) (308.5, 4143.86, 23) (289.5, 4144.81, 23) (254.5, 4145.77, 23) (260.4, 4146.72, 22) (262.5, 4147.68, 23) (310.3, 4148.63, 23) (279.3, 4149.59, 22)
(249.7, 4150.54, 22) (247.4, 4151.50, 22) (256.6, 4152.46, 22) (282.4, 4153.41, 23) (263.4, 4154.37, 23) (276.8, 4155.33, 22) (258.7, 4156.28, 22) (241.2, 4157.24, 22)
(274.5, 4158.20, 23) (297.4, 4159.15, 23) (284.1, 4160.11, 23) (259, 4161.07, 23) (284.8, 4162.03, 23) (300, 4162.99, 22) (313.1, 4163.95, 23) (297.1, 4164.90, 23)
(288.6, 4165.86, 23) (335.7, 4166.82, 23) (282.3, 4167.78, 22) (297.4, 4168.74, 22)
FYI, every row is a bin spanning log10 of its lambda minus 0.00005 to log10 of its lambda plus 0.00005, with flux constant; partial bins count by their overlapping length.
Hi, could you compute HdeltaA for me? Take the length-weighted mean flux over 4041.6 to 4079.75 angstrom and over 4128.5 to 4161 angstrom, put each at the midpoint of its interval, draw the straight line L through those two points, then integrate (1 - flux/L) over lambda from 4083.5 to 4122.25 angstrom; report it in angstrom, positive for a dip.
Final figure -2.0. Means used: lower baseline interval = 284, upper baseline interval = 278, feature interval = 295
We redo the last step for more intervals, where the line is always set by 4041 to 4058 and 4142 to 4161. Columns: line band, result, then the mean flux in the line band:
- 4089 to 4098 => -0.33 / 293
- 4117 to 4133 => -0.56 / 287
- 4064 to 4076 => 0.06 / 284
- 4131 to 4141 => -0.24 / 282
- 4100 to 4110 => 0.00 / 281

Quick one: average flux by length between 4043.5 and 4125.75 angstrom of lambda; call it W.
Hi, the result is 292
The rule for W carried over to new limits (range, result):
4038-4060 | 292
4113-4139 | 289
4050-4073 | 283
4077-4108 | 297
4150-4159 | 263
